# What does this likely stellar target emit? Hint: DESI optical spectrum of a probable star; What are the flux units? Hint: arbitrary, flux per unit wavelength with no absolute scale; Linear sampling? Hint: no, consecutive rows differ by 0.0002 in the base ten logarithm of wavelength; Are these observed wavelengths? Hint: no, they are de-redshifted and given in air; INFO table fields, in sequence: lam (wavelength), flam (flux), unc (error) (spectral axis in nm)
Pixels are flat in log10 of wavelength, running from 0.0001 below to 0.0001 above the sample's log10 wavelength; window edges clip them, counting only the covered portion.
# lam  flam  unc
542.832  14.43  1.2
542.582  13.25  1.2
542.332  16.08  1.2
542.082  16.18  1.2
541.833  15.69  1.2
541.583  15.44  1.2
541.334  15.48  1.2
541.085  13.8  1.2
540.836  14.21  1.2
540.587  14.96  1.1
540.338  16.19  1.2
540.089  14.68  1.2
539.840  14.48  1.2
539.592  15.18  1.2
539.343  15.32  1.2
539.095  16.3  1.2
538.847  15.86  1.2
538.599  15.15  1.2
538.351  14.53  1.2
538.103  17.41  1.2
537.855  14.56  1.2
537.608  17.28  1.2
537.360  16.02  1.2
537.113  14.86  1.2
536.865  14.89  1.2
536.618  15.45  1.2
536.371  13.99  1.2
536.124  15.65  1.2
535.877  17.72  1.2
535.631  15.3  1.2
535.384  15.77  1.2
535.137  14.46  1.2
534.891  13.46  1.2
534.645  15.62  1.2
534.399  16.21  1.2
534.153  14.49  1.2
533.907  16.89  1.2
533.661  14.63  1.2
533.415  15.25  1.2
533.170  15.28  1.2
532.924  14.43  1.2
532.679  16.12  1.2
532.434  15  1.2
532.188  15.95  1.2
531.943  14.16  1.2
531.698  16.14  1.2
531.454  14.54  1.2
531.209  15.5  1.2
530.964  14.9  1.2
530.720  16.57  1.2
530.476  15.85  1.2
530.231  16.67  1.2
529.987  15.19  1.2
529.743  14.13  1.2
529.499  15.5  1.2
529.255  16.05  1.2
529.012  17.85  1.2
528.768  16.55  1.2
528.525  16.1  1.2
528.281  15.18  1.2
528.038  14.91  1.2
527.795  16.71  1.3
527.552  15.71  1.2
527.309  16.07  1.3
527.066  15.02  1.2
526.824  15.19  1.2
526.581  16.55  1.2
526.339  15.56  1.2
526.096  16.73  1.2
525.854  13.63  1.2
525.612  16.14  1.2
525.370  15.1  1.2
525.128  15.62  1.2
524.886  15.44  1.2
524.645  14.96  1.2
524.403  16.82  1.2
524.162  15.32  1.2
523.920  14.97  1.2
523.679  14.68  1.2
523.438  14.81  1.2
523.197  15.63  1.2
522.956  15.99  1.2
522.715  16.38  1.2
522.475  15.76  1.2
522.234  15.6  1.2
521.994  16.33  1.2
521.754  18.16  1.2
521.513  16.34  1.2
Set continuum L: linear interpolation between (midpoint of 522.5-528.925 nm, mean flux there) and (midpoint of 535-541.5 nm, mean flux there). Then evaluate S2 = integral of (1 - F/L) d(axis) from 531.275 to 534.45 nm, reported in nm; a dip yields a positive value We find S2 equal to 0.036 nm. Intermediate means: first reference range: 15.6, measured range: 15.3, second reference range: 15.4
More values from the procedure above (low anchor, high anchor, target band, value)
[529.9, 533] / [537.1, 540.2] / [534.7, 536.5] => 0.035 nm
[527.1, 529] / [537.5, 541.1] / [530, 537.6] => 0.115 nm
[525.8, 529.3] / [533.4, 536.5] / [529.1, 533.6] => 0.059 nm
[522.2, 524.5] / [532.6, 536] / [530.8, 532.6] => 0.025 nm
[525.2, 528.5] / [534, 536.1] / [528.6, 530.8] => -0.071 nm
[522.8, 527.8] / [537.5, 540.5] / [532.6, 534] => 0.015 nm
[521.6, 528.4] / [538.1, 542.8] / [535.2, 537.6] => -0.039 nm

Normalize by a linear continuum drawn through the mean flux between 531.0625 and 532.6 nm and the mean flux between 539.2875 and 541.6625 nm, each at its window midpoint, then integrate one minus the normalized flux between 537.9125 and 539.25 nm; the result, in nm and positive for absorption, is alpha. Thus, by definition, -0.07 nm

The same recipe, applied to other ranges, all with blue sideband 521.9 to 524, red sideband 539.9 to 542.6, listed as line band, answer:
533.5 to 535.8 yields 0.007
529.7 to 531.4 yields -0.019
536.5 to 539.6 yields -0.081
